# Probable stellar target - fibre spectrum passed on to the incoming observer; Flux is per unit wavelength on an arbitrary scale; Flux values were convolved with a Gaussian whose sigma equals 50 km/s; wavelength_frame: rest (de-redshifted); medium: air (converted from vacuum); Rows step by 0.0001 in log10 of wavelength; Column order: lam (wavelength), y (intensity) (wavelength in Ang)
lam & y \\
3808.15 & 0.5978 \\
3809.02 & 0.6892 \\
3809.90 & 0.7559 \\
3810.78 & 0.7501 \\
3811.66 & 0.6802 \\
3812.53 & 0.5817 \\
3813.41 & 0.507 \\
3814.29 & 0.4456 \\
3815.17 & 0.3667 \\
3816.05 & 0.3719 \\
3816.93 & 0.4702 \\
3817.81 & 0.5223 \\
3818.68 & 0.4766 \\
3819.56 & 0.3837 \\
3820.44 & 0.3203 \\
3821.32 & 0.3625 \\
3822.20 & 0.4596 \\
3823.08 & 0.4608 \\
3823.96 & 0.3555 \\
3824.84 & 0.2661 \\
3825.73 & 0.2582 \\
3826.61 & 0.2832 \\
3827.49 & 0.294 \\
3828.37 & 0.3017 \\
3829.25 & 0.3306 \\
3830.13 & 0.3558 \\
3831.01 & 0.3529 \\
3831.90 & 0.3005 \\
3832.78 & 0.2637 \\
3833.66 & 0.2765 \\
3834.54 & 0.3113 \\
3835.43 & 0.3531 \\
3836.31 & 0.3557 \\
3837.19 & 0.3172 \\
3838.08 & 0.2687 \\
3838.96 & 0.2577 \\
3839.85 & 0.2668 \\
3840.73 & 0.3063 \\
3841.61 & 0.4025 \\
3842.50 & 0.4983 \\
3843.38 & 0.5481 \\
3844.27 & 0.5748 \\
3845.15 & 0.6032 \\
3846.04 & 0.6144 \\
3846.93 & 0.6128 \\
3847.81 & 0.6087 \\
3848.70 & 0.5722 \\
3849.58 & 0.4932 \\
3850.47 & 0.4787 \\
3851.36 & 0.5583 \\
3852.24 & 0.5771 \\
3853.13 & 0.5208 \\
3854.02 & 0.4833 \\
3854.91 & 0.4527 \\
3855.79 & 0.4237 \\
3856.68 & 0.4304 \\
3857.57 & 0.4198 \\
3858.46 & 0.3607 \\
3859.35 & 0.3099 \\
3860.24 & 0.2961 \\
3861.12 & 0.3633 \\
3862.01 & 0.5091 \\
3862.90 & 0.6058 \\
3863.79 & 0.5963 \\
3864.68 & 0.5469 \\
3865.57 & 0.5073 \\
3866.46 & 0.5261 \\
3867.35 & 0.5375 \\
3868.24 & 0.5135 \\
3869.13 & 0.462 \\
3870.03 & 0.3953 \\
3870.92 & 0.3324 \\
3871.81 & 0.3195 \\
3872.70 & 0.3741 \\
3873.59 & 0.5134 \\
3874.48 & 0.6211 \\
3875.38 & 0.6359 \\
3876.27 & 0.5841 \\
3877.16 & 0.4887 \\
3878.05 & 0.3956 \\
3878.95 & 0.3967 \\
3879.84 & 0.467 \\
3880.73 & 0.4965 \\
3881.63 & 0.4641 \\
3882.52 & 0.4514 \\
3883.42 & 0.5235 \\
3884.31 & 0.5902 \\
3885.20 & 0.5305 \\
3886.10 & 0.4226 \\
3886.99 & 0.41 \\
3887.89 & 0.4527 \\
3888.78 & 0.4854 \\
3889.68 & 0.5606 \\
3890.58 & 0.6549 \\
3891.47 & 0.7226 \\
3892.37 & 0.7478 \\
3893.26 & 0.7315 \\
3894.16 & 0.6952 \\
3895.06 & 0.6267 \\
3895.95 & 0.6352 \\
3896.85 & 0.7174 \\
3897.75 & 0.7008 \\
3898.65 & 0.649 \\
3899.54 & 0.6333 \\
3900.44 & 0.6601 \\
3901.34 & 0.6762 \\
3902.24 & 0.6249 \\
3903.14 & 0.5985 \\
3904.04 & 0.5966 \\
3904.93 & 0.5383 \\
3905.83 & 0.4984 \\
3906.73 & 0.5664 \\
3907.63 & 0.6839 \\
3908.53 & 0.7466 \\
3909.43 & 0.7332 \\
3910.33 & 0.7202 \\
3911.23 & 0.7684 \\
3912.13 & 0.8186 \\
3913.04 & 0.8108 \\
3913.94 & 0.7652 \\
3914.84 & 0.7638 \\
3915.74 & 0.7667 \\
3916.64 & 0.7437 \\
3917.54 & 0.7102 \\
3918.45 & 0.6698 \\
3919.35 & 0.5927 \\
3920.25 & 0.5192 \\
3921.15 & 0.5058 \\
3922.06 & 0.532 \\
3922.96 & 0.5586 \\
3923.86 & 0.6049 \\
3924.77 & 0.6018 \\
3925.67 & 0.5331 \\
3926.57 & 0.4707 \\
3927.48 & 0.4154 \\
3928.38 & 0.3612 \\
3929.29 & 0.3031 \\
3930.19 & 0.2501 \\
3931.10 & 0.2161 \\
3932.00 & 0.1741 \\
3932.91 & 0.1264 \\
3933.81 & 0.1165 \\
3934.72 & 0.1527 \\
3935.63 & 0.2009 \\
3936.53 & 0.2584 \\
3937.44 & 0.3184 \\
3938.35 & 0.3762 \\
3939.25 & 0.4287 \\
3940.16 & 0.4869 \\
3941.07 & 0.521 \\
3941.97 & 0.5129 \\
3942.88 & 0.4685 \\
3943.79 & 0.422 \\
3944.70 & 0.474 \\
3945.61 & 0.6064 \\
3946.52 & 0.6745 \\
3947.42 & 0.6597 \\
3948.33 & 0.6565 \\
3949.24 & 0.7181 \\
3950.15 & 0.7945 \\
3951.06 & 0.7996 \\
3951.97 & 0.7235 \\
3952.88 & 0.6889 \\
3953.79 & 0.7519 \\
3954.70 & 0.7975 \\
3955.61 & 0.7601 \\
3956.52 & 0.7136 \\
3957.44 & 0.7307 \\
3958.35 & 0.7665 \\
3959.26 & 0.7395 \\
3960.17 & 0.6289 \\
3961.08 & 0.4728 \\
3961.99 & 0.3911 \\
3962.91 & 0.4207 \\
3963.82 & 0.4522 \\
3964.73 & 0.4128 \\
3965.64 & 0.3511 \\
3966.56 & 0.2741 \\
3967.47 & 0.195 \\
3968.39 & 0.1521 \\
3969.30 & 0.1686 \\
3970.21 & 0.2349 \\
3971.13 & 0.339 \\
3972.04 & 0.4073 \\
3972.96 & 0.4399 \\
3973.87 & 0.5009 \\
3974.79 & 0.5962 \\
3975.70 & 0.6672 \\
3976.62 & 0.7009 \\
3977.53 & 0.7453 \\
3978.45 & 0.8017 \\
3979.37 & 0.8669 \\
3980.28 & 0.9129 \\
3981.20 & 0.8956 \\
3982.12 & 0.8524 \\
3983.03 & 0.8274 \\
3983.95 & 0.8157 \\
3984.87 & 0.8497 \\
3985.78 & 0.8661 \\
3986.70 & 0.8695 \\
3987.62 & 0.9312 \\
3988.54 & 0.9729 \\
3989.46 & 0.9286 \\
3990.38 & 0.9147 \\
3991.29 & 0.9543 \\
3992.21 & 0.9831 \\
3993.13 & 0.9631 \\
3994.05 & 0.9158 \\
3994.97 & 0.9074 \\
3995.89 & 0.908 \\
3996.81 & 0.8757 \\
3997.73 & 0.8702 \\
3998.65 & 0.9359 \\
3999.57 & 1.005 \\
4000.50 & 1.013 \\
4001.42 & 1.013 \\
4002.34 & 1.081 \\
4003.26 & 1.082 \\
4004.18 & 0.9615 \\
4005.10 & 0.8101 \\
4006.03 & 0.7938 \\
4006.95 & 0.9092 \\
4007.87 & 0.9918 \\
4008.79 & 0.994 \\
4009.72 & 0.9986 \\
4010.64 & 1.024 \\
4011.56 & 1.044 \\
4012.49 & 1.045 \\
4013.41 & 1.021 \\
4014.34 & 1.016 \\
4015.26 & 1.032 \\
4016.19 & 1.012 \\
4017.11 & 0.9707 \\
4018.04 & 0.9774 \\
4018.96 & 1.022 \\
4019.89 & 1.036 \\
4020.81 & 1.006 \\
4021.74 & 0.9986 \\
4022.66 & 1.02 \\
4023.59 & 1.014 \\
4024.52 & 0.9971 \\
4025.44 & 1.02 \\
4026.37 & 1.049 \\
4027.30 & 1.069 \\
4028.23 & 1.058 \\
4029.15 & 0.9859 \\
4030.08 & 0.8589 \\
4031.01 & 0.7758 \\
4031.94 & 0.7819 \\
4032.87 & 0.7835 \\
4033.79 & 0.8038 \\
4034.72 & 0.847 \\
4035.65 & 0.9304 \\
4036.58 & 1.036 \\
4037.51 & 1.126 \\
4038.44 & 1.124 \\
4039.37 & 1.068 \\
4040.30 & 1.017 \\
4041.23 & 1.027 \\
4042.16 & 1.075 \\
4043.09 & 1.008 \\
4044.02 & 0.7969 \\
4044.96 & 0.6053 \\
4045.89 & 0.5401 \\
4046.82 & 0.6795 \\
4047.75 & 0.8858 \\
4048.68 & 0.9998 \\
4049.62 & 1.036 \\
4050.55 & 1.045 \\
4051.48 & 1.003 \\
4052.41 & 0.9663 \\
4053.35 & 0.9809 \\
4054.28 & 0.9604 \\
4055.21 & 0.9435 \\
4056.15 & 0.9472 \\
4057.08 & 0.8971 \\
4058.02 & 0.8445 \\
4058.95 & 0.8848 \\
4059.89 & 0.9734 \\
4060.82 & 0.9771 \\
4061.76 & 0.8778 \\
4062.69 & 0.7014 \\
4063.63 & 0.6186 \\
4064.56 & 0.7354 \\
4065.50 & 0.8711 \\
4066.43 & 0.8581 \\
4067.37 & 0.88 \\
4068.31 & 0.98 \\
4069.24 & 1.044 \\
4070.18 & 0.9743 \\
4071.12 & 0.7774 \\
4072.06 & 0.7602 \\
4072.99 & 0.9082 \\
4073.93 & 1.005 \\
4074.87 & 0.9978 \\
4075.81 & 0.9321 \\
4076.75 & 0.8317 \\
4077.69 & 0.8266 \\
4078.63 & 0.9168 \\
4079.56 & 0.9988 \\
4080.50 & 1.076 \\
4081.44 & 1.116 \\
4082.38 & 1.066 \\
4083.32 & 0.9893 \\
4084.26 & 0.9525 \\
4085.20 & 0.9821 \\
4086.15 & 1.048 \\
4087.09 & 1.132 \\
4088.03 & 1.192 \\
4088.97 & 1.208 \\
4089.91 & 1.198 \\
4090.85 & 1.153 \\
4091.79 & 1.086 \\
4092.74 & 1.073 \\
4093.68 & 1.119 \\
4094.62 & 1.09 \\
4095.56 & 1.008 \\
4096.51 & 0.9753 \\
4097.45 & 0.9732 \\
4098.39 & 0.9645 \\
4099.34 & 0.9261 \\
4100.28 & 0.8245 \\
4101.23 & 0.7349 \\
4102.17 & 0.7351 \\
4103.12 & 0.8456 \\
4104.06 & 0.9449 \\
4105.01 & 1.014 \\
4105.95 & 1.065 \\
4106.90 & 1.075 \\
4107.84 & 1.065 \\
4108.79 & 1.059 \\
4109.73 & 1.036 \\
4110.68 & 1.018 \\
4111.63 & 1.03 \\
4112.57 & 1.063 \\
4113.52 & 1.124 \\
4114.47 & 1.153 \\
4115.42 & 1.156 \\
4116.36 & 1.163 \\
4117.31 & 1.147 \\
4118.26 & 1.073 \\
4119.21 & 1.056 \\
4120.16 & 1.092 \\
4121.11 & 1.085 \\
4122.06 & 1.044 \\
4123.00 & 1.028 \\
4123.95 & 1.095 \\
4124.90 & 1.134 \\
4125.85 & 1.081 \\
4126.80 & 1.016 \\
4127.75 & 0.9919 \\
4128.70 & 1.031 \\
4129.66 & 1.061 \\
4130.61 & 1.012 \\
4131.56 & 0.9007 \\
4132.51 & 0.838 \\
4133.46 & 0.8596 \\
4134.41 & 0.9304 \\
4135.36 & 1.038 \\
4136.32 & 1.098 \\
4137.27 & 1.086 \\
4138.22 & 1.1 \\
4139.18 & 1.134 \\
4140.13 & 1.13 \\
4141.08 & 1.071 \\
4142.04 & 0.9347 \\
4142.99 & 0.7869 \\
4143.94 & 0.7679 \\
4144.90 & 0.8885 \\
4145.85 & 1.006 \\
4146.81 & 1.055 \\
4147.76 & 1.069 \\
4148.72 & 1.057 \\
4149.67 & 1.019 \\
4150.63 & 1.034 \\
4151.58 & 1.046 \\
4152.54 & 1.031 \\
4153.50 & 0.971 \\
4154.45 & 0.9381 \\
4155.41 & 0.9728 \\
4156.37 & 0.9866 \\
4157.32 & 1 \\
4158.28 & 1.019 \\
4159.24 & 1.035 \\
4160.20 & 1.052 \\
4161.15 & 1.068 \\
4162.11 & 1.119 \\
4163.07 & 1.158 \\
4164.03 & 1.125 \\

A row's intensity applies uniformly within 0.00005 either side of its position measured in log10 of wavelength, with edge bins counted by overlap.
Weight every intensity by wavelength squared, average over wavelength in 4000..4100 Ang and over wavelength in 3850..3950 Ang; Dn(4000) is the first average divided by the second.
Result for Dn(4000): 1.98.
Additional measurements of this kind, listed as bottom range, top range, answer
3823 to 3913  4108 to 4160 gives 2.35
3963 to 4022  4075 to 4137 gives 1.33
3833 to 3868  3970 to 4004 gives 1.96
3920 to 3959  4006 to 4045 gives 2.01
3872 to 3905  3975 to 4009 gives 1.67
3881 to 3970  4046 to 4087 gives 1.81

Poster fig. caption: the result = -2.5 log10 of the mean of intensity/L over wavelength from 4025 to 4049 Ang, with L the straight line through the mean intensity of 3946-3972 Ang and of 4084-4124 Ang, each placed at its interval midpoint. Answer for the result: -0.135 mag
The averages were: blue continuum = 0.55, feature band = 0.921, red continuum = 1.04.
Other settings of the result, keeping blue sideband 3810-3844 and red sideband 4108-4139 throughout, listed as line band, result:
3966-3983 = 0.302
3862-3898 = -0.052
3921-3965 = 0.277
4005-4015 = -0.217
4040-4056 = -0.039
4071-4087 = -0.009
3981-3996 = -0.202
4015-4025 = -0.223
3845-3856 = -0.215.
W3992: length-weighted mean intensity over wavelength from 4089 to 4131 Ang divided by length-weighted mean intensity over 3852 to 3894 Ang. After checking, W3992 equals 2.10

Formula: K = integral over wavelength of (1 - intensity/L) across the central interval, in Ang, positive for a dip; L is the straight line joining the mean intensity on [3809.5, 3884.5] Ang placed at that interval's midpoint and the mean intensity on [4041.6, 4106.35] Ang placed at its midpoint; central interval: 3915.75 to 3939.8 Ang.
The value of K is 7.7 Ang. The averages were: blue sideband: 0.447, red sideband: 0.943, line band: 0.42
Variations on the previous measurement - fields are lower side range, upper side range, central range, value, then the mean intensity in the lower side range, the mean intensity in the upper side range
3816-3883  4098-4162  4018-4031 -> -3.4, 0.433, 1.01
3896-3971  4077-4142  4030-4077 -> -1.5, 0.541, 1.03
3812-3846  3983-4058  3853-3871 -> 0.9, 0.383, 0.95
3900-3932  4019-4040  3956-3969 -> 4.7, 0.592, 0.974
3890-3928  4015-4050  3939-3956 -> 2.6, 0.649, 0.948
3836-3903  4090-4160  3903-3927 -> -1.9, 0.51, 1.02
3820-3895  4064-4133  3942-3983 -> 6.2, 0.455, 1.01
